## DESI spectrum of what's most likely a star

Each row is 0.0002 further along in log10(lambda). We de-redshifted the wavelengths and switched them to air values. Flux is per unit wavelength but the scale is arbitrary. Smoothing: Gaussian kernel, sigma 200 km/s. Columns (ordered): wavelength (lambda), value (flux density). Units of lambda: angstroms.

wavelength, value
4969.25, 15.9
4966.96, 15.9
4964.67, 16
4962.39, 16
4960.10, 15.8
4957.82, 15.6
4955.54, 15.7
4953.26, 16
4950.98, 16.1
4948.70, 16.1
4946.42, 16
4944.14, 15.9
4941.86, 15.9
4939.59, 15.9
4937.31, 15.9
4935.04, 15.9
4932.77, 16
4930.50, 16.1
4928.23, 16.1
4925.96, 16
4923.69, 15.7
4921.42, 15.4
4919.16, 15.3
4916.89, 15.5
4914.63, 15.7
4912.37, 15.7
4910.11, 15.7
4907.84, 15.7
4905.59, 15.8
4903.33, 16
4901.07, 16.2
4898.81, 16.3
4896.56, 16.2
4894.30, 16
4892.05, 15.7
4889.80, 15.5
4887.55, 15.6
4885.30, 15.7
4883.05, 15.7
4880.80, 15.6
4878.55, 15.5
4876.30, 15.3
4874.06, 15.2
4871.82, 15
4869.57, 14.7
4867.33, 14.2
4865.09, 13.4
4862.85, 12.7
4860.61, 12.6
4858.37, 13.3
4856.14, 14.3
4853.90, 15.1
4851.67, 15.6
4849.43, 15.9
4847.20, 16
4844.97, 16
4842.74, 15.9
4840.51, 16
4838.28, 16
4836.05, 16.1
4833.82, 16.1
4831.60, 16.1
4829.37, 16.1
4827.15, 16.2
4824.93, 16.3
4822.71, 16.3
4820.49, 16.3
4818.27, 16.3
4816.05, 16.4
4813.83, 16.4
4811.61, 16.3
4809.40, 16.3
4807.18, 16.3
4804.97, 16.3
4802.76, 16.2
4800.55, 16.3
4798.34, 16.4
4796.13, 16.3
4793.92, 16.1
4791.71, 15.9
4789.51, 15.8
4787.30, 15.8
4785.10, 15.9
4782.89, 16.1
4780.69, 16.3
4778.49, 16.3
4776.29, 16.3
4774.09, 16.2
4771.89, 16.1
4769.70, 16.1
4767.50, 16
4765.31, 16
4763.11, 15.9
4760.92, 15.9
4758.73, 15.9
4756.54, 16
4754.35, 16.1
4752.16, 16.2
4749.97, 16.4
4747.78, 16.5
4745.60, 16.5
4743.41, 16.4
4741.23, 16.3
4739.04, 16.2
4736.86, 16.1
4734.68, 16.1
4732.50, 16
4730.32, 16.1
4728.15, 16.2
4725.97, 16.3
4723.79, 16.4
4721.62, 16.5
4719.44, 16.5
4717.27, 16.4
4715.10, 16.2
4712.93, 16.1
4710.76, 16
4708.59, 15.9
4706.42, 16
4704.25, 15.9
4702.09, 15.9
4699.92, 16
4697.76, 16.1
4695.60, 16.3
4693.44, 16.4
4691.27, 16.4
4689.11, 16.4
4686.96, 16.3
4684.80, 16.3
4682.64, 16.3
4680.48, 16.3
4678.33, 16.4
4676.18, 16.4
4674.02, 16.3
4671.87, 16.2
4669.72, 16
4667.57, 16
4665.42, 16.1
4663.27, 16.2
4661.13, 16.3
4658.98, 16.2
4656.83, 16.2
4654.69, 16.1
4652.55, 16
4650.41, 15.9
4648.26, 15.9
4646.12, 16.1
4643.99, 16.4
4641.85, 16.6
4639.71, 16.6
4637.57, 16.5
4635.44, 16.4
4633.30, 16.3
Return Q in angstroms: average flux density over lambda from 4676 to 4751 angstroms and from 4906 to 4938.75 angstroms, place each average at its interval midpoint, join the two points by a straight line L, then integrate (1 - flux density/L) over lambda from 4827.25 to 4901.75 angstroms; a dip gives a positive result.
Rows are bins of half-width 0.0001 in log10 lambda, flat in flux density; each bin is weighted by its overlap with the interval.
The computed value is 2.7 angstroms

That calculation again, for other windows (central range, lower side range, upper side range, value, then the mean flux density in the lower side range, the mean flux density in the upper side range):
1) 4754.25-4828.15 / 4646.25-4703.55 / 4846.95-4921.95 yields -2.4 angstroms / 16.2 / 15.2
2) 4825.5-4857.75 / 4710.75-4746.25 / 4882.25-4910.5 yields 0.4 angstroms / 16.3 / 15.9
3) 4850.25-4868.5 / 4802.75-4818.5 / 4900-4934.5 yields 2.4 angstroms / 16.3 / 15.8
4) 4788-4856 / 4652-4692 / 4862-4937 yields -1.4 angstroms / 16.2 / 15.5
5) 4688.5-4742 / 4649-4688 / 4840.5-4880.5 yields -1.1 angstroms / 16.2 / 14.8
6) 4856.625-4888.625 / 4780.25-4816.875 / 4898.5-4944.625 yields 2.7 angstroms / 16.2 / 15.8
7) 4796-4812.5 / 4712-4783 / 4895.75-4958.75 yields -0.2 angstroms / 16.2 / 15.9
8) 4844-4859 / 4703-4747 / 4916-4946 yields 0.7 angstroms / 16.2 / 15.8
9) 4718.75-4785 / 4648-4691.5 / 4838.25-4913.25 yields -1.5 angstroms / 16.2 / 15.3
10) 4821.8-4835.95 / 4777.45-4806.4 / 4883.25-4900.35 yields -0.1 angstroms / 16.1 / 15.9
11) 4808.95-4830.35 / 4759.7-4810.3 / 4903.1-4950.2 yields -0.3 angstroms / 16.1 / 15.8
